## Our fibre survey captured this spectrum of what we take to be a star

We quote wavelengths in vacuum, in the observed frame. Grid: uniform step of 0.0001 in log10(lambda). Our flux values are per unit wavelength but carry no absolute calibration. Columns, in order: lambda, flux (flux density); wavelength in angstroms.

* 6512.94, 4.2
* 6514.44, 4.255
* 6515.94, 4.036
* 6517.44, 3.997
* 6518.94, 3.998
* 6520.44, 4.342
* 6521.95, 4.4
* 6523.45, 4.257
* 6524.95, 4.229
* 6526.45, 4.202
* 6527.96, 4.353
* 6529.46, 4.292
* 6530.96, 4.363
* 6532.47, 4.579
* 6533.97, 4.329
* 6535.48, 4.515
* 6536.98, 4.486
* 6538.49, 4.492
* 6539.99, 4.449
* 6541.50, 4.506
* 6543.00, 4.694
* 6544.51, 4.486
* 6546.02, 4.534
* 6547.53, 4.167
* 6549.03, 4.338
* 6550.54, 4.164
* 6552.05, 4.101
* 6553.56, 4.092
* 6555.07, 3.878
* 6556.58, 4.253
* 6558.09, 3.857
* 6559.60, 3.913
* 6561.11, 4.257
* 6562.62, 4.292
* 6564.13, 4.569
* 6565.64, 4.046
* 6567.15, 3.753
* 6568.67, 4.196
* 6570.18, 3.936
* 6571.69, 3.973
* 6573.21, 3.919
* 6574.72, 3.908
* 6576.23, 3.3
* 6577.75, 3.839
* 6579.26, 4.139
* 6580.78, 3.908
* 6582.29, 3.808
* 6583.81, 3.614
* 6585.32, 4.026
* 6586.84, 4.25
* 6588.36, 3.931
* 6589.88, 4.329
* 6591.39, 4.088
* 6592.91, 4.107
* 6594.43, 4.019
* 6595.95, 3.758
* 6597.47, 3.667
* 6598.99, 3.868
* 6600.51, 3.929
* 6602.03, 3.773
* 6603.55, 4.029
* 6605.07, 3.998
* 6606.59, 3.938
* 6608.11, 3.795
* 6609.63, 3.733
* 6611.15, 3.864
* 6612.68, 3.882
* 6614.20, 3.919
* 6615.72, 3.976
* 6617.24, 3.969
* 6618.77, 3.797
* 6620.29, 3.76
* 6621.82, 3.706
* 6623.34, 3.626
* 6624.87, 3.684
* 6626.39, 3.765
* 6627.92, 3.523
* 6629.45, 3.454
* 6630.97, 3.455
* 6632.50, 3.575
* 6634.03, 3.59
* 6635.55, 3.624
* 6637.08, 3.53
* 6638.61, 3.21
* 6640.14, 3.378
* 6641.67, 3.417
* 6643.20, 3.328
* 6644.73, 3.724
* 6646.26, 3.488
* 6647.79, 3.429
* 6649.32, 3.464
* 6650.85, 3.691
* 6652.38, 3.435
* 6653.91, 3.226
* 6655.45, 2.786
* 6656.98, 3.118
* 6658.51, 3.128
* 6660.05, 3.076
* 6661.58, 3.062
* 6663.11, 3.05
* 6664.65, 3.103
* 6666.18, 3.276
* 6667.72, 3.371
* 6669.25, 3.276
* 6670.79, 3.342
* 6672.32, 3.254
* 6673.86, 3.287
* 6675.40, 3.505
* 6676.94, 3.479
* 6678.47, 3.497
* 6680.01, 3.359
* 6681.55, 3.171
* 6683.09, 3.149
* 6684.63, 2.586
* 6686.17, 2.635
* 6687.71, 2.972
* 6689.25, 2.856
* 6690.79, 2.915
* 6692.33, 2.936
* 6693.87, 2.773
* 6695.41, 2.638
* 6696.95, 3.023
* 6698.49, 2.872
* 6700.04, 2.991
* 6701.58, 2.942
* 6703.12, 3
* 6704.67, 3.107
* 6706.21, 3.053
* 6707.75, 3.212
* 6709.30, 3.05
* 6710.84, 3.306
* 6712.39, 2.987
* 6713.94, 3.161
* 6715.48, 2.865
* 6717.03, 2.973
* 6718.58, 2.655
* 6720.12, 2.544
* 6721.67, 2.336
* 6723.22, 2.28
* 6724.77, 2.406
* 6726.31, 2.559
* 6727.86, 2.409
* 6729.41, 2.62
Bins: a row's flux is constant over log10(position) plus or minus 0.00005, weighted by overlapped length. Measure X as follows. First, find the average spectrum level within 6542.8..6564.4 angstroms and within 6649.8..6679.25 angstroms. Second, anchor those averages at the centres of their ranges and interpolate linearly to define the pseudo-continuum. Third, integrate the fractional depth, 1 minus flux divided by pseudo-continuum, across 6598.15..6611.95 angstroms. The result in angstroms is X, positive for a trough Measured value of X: -0.4 angstroms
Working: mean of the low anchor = 4.22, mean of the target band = 3.88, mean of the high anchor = 3.26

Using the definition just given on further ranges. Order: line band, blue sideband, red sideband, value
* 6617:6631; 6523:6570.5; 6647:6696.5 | -0.4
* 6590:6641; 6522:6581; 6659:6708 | -1.4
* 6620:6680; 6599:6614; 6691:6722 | 1.2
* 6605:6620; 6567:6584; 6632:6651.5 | -0.9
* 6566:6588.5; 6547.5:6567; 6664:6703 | 0.4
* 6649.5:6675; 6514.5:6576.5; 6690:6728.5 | 0.1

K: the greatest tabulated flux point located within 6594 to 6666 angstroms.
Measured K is 4.029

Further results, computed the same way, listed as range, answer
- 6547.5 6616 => 4.569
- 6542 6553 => 4.694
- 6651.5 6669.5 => 3.435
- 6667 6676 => 3.505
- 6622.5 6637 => 3.765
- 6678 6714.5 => 3.497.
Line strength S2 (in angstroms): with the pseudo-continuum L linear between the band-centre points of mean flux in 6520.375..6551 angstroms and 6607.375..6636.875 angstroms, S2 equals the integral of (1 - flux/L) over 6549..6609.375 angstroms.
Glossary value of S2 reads 1.0 angstroms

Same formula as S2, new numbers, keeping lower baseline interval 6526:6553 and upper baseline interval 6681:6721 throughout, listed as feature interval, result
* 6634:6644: 0.2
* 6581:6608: -0.3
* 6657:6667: 0.5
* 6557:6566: 0.1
